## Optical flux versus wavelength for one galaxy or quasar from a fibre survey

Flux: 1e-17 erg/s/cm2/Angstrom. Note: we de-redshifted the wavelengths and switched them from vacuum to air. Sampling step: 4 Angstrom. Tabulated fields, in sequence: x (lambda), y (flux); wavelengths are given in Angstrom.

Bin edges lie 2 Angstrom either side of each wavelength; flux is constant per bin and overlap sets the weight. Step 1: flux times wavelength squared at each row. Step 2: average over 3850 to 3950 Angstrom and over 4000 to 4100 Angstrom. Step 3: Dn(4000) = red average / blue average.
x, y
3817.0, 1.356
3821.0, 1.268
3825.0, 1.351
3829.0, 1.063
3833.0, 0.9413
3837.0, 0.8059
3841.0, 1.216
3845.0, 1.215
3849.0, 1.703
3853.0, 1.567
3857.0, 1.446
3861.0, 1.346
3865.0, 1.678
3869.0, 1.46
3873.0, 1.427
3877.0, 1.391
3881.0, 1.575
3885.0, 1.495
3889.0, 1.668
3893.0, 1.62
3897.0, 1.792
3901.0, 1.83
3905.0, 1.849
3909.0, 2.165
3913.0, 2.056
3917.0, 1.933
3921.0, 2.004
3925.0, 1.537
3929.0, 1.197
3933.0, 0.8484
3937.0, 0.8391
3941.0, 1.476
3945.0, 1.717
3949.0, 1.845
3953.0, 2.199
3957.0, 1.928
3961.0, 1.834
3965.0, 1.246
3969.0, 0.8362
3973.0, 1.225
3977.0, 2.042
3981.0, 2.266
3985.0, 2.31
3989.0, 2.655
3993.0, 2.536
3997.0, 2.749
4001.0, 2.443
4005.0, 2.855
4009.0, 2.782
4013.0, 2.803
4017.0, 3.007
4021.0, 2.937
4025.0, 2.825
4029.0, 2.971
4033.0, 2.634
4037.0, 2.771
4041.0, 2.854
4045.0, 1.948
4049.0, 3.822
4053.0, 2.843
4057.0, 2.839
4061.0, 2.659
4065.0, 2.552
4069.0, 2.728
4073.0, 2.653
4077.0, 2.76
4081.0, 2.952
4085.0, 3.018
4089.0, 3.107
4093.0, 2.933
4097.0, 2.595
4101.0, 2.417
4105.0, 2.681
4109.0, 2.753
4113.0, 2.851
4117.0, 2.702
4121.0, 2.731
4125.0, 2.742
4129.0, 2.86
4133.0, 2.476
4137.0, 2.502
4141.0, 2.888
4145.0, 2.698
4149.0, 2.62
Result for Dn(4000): 1.9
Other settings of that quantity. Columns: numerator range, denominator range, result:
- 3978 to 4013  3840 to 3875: 1.89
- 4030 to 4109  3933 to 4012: 1.48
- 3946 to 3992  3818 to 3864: 1.56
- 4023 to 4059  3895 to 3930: 1.65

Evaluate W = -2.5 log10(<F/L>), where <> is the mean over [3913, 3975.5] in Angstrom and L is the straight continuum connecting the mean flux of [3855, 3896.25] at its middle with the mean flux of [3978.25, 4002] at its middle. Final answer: 0.33 mag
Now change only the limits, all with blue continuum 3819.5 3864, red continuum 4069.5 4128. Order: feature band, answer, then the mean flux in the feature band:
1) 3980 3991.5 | -0.15 mag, 2.43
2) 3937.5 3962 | 0.08 mag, 1.77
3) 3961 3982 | 0.32 mag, 1.52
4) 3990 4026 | -0.22 mag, 2.77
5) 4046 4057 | -0.24 mag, 3.12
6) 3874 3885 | 0.01 mag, 1.48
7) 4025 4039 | -0.17 mag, 2.8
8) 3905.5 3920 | -0.20 mag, 2.03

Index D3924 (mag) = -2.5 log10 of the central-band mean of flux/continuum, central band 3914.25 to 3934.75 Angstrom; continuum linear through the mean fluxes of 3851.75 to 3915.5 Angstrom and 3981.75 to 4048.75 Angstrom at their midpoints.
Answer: 0.27 mag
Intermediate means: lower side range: 1.65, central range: 1.53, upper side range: 2.71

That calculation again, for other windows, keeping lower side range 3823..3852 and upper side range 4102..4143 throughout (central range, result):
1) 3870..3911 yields -0.13 mag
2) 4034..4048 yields -0.15 mag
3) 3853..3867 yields -0.14 mag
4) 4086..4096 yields -0.17 mag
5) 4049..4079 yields -0.17 mag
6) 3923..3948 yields 0.31 mag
